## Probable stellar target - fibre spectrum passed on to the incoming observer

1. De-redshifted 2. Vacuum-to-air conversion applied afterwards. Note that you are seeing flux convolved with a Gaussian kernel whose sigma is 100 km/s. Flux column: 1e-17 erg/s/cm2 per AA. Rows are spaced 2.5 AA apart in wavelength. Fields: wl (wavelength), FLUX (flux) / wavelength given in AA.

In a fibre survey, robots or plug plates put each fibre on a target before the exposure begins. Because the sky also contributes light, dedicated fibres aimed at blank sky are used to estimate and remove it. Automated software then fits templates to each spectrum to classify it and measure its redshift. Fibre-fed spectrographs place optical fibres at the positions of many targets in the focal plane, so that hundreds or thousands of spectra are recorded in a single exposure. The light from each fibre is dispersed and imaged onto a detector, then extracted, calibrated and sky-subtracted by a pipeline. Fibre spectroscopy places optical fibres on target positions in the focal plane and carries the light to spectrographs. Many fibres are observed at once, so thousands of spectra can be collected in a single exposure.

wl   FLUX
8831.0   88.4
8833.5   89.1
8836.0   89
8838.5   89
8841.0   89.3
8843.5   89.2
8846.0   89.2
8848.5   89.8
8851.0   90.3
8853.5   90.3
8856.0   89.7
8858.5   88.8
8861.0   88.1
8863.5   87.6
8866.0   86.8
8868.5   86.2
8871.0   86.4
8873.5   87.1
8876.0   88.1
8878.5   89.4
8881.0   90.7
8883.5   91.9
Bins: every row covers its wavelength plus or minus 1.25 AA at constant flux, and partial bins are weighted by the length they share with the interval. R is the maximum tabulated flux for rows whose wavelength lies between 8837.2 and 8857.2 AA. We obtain 90.3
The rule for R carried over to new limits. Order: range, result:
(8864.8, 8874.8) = 87.1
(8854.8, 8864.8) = 89.7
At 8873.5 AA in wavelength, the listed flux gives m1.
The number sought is 87.1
